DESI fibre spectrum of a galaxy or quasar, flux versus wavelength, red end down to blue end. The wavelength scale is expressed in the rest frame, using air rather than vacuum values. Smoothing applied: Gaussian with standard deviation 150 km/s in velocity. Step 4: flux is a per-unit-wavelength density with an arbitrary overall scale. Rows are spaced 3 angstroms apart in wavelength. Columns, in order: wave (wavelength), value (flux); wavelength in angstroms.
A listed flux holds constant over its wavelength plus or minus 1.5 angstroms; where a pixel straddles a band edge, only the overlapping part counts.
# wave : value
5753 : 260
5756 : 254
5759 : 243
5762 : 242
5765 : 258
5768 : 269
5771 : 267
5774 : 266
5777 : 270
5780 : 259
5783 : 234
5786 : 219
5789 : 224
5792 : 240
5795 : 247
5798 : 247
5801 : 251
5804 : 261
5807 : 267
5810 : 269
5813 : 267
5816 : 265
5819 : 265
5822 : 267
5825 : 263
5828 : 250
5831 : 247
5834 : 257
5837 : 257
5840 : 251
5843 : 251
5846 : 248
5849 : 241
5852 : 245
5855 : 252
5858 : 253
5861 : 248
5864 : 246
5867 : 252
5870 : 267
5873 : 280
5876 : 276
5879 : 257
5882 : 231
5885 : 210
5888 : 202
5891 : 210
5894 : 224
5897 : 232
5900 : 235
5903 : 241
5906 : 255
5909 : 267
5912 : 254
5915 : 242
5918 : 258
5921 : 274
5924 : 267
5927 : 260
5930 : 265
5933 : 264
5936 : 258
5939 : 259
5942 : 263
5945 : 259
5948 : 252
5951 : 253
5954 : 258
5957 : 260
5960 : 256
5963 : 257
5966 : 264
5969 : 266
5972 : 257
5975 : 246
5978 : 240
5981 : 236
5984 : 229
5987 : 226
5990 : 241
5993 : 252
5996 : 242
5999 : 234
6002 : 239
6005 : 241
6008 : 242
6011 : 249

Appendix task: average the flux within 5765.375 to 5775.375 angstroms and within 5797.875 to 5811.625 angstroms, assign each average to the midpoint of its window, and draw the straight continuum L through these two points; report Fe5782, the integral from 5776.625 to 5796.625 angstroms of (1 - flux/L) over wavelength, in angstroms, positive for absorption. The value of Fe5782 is 1.8 angstroms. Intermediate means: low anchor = 266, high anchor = 260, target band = 240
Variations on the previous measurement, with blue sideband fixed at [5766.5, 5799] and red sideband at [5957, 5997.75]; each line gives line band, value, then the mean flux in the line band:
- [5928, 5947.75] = -1.0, 261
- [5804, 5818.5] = -1.0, 266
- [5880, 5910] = 2.1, 231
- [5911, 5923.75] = -0.5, 258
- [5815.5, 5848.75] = -0.9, 256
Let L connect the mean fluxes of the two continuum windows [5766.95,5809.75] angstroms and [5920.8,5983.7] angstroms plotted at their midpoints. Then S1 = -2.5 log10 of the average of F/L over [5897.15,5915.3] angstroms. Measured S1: 0.031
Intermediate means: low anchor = 252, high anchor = 257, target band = 248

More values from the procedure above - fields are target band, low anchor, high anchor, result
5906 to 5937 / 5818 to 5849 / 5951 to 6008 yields -0.045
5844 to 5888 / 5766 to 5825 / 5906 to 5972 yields 0.038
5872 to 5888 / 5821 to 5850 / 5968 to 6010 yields 0.020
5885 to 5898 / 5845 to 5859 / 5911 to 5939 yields 0.180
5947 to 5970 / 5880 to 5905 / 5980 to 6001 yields -0.111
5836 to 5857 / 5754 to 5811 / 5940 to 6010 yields 0.007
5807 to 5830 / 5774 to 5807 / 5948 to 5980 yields -0.064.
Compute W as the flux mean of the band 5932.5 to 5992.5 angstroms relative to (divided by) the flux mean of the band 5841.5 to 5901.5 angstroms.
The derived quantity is 1.0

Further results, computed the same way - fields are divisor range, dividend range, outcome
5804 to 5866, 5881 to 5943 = 0.96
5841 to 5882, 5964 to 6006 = 0.96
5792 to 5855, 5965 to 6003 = 0.95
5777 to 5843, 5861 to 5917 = 0.96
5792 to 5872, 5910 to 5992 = 1.00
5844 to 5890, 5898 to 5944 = 1.04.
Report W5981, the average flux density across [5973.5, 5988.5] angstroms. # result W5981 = 235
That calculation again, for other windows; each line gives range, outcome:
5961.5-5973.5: 261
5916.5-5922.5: 266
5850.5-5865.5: 249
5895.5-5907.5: 241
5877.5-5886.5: 233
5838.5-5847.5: 250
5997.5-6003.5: 236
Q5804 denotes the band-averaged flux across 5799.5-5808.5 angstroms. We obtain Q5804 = 260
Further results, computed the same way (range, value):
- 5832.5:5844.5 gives 254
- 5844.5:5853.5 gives 245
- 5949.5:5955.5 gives 256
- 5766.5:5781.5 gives 266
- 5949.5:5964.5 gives 257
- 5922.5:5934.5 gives 264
